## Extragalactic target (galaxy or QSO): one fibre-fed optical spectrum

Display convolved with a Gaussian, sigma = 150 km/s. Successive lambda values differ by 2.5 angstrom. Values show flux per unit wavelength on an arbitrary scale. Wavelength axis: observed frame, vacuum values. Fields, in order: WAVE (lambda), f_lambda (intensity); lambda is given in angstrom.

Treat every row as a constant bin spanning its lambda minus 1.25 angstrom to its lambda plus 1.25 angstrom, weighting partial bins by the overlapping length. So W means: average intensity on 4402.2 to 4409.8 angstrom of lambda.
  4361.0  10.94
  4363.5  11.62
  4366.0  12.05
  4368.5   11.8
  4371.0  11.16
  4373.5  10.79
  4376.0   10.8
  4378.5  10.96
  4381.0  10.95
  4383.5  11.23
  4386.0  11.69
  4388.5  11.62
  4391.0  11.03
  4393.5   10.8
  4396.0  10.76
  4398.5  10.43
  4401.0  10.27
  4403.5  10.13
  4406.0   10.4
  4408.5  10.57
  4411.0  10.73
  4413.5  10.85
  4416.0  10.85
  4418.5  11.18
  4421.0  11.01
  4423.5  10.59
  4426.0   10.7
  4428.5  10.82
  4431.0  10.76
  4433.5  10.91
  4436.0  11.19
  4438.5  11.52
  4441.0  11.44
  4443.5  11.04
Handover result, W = 10.4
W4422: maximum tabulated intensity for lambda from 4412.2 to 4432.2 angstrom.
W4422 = 11.18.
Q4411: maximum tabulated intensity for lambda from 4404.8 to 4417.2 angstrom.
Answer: 10.85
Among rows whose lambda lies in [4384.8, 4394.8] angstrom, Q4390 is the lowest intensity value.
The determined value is 10.8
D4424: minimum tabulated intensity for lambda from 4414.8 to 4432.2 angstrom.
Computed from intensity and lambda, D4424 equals 10.59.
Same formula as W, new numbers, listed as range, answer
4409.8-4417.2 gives 10.8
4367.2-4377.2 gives 11.1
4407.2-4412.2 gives 10.6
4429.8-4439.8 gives 11.1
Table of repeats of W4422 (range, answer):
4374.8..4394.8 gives 11.69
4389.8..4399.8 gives 11.03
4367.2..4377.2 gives 11.8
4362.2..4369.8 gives 12.05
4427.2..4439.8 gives 11.52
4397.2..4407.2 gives 10.43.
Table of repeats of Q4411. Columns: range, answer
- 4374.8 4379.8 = 10.96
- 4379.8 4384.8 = 11.23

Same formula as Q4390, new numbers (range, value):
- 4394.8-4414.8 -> 10.13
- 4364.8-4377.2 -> 10.79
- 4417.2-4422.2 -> 11.01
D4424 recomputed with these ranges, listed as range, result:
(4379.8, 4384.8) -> 10.95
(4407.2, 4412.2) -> 10.57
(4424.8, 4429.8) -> 10.7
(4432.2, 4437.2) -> 10.91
